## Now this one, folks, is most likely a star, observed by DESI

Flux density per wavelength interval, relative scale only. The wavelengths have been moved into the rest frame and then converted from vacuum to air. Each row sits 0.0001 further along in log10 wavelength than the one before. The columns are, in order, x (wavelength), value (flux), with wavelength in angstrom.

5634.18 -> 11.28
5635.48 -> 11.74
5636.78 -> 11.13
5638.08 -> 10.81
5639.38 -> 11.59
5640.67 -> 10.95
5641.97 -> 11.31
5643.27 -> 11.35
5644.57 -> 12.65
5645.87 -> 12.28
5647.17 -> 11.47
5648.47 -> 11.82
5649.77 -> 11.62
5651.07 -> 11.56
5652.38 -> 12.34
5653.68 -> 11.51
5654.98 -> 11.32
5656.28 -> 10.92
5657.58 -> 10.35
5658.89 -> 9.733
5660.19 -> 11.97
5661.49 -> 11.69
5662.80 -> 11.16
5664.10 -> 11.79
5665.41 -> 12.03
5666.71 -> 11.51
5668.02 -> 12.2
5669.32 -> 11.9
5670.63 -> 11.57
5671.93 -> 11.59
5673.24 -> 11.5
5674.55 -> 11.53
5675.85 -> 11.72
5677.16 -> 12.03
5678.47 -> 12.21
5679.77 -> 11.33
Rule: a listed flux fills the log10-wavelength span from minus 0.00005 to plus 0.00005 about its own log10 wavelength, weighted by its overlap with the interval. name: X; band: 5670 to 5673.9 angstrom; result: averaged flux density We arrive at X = 11.5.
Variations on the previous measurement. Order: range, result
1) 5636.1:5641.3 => 11.1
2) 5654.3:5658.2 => 10.9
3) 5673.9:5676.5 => 11.7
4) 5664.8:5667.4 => 11.8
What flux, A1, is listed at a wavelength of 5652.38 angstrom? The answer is 12.34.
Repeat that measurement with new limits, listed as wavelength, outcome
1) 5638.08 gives 10.81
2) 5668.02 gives 12.2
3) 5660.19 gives 11.97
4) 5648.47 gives 11.82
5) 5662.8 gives 11.16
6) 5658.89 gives 9.733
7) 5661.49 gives 11.69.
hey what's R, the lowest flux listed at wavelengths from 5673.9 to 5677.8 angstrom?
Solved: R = 11.53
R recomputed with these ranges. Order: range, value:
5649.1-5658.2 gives 10.35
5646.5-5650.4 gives 11.47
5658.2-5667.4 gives 9.733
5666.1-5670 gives 11.51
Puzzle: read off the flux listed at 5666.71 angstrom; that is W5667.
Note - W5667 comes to 11.51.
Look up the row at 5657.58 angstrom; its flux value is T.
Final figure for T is 10.35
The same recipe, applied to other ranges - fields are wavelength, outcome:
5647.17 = 11.47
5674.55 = 11.53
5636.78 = 11.13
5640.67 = 10.95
